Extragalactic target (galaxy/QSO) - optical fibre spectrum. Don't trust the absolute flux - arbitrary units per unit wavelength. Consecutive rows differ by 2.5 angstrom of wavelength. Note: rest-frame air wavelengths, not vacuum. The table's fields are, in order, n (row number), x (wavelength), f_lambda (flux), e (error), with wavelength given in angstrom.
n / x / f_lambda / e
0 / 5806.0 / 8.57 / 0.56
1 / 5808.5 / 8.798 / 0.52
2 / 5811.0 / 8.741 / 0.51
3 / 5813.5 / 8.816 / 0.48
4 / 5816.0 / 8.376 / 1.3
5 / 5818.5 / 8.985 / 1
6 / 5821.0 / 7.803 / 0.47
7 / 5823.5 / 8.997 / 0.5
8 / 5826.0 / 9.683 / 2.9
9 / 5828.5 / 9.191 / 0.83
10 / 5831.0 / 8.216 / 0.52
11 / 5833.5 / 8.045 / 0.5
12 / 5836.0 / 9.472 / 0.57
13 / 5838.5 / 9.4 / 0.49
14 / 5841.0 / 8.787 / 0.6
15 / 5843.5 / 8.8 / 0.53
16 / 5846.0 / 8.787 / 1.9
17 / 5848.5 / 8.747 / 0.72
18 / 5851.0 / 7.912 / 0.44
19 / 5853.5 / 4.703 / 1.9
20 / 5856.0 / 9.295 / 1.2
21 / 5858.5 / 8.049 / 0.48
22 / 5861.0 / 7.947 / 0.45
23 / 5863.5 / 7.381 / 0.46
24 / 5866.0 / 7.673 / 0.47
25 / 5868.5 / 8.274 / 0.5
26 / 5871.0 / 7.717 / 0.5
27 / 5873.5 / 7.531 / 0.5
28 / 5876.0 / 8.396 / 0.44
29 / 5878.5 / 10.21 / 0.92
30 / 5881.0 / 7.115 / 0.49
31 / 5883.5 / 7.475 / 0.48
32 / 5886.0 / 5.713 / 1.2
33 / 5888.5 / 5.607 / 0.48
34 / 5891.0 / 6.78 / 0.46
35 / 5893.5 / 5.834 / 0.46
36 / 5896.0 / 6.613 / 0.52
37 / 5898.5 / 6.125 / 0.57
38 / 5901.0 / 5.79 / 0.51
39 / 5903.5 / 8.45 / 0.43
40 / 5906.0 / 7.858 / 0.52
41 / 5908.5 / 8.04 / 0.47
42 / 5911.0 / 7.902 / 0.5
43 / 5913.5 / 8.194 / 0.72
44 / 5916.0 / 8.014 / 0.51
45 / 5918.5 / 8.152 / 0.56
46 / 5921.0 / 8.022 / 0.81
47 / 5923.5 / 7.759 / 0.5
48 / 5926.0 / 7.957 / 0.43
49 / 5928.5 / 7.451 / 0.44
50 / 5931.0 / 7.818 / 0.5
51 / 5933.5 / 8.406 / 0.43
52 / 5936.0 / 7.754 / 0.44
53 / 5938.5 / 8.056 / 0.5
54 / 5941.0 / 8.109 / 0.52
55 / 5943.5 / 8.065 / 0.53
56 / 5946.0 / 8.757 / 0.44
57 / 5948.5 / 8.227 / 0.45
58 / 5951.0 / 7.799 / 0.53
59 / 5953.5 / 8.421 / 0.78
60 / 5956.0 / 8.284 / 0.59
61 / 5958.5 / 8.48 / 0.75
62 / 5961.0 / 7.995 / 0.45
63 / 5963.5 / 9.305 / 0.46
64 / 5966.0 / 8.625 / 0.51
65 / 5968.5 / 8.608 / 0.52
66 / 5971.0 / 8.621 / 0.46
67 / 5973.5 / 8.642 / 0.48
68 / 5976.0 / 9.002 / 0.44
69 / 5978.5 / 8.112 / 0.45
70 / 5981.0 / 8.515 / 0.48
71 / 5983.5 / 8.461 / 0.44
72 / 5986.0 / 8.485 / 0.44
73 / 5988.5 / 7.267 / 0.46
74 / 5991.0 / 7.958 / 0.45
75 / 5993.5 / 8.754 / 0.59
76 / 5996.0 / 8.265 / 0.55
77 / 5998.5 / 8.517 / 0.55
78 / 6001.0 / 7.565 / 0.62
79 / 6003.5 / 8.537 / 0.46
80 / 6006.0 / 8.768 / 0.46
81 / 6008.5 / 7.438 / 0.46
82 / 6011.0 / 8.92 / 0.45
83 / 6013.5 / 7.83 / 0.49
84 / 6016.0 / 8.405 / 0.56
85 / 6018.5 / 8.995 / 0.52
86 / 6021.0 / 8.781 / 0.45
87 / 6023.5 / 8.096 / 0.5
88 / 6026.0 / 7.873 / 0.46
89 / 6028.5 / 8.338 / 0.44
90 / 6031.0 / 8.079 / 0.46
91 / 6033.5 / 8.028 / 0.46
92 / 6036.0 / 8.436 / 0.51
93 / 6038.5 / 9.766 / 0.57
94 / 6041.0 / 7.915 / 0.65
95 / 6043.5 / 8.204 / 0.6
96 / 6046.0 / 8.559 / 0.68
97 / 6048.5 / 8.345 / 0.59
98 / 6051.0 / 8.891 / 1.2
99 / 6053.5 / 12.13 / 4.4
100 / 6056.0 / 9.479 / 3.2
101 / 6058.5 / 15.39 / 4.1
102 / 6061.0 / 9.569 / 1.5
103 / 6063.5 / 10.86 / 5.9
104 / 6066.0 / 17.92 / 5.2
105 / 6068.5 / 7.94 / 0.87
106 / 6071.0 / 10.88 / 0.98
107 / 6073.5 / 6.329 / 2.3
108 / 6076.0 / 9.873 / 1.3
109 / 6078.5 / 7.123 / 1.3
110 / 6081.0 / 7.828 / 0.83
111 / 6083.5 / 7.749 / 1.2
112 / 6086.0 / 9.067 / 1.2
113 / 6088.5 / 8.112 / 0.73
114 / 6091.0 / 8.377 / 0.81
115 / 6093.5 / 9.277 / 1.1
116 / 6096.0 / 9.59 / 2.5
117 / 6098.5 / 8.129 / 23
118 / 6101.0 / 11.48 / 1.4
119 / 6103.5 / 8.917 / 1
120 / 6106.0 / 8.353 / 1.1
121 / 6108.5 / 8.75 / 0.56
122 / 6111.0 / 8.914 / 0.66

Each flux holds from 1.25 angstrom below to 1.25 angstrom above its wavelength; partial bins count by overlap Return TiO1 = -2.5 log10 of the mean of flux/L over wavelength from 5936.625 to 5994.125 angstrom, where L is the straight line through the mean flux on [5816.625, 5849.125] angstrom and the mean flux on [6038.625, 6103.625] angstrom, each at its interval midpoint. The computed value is 0.11 mag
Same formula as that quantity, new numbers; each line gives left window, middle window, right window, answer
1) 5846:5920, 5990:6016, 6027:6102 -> 0.06 mag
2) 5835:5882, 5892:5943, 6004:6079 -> 0.13 mag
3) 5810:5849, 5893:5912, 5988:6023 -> 0.21 mag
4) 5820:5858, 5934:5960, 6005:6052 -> 0.03 mag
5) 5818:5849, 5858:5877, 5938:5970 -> 0.11 mag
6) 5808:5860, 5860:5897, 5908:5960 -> 0.14 mag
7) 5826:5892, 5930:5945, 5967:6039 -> 0.02 mag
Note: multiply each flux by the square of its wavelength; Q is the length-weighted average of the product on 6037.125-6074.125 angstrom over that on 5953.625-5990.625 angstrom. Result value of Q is 1.2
